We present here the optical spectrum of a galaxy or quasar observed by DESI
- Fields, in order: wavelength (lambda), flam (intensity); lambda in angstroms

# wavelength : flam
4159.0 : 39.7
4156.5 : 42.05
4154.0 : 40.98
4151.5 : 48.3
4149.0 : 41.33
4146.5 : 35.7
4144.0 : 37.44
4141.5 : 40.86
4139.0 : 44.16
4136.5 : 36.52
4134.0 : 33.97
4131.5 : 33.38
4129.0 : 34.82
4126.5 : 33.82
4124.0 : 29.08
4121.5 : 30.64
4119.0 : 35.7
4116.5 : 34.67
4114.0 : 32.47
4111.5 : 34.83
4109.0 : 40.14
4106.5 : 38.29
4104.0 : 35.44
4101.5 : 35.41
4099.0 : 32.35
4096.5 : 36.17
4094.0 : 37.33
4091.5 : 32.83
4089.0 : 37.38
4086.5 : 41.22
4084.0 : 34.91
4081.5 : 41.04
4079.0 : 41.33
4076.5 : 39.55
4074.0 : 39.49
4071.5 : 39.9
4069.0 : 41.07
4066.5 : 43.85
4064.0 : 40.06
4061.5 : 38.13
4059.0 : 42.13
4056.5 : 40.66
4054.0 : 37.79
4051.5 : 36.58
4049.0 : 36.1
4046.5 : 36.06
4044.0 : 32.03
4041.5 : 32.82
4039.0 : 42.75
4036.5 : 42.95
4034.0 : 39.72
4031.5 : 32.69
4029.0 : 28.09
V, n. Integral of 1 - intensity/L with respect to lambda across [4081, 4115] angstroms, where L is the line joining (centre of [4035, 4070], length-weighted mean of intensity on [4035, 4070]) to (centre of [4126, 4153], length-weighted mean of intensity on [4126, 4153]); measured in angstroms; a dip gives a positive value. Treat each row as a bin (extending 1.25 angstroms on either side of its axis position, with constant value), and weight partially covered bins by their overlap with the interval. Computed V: 2.0 angstroms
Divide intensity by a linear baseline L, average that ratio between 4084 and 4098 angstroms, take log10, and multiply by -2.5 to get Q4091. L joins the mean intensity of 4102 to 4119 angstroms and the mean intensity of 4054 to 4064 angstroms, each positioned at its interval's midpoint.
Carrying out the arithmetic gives 0.02 mag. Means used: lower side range 40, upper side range 35.9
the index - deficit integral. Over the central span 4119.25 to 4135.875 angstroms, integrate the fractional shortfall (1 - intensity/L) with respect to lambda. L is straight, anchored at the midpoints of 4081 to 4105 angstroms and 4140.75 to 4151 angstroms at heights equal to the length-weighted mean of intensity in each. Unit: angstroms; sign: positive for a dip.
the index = 2.3 angstroms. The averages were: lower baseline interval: 36.3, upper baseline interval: 39.4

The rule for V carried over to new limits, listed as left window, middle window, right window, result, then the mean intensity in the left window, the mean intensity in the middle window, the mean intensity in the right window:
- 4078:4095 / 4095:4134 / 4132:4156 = 4.4 angstroms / 38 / 34.5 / 39.8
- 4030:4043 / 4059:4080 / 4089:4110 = -2.1 angstroms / 37.9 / 40.5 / 36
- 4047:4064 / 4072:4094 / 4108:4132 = -1.1 angstroms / 38.6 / 38.5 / 33.9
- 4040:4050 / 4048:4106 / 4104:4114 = -4.4 angstroms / 34.4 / 38.3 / 36.8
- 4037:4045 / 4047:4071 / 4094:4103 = -2.2 angstroms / 36.7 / 39.5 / 35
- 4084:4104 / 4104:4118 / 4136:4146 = 0.5 angstroms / 36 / 36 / 39.7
